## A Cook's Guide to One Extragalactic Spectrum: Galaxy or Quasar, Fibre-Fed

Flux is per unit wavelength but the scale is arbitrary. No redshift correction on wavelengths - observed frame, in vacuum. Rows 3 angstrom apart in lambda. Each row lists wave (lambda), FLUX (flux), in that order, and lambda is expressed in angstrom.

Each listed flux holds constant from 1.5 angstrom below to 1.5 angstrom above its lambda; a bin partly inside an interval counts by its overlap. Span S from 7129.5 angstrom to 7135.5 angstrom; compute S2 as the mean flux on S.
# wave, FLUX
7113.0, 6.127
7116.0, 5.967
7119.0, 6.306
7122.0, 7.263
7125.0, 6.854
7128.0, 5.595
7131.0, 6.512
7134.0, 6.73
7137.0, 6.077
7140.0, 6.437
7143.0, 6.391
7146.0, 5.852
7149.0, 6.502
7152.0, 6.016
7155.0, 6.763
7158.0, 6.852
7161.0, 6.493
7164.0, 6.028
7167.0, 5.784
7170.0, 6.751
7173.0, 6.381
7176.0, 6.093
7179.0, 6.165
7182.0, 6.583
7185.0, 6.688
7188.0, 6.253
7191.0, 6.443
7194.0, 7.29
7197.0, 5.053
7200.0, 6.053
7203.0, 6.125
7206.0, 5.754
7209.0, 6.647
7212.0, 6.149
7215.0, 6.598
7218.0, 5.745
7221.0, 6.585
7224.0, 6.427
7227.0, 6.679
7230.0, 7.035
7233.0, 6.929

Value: 6.62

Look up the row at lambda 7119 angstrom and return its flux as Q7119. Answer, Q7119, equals 6.306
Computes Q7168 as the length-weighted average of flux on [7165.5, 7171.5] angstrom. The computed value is 6.27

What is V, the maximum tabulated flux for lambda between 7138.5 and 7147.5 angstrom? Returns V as 6.437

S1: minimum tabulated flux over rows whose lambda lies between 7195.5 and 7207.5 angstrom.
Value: 5.053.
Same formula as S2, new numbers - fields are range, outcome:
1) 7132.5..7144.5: 6.41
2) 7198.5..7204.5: 6.09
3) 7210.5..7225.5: 6.3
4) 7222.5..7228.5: 6.55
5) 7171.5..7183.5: 6.31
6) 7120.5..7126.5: 7.06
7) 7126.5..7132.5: 6.05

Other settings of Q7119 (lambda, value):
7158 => 6.852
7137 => 6.077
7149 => 6.502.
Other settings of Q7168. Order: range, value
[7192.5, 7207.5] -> 6.06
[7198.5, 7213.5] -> 6.15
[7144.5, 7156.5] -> 6.28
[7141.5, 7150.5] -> 6.25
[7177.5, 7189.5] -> 6.42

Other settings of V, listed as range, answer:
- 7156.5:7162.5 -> 6.852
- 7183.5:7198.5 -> 7.29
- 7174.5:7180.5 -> 6.165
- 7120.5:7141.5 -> 7.263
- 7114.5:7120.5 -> 6.306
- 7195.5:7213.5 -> 6.647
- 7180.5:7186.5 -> 6.688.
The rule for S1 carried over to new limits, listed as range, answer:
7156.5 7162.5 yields 6.493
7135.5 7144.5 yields 6.077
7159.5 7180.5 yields 5.784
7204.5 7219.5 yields 5.745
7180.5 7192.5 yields 6.253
